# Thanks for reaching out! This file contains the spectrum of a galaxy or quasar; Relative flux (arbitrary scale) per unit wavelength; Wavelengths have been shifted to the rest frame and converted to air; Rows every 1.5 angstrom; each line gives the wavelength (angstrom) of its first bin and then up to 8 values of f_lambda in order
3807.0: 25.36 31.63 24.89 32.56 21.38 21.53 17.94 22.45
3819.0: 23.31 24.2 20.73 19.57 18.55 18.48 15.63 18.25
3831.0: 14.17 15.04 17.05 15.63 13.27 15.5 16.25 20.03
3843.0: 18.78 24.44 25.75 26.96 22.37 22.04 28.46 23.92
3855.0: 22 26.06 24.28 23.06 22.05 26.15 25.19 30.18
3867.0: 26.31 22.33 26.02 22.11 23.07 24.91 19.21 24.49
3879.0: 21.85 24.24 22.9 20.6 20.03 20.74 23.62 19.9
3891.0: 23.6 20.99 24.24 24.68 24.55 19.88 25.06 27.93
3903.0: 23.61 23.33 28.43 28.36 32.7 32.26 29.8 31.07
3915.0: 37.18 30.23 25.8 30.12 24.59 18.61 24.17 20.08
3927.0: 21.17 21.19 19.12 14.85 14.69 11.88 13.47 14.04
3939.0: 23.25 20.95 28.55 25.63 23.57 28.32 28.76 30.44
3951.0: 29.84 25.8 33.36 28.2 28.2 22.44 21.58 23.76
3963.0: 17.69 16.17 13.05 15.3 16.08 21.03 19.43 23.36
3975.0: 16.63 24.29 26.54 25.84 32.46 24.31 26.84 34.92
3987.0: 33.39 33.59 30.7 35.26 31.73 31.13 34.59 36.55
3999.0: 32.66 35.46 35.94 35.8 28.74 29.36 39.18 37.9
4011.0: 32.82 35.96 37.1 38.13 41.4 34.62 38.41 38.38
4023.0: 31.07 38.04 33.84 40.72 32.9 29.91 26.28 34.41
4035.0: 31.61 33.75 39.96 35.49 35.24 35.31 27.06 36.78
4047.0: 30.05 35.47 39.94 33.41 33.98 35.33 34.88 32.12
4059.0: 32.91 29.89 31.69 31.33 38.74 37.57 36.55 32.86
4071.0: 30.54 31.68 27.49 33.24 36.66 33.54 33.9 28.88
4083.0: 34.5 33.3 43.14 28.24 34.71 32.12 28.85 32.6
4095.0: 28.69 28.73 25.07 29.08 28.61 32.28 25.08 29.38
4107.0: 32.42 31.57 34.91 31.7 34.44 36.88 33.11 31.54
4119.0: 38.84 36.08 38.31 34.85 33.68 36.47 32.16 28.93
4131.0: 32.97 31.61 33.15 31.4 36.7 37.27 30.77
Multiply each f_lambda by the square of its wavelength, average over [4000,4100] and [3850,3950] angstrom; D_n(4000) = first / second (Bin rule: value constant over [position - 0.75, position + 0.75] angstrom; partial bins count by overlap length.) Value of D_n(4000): 1.52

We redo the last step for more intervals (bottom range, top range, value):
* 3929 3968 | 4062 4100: 1.57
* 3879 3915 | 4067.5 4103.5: 1.39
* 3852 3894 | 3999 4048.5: 1.60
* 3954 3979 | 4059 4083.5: 1.64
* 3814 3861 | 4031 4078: 1.83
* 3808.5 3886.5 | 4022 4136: 1.69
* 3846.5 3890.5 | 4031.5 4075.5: 1.56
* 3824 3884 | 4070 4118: 1.65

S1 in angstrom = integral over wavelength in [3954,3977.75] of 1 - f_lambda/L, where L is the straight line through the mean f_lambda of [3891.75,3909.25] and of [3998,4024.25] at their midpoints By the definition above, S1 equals 7.7 angstrom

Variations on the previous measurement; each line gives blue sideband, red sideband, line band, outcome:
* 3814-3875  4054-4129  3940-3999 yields 2.21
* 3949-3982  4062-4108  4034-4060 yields -4.54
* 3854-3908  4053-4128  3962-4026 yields -2.79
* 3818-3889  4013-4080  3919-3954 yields 6.04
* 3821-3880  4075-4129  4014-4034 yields -4.18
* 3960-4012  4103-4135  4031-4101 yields -4.18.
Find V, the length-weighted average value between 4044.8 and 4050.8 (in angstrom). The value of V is 35.5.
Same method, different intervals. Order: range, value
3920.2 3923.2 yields 21.8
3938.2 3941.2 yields 22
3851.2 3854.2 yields 26.2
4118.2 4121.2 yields 37.4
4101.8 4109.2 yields 30.1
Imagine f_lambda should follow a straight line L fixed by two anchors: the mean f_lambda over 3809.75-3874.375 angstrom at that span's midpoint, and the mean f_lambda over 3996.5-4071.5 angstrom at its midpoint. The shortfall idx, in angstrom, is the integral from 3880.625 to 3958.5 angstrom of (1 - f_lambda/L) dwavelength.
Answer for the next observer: 7.3 angstrom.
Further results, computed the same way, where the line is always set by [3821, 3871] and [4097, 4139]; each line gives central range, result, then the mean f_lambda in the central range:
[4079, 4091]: -0.86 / 33.6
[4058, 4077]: -1.47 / 33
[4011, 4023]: -3.56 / 37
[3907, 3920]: -3.61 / 30.9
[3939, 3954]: -0.84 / 27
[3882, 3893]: 0.78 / 21.5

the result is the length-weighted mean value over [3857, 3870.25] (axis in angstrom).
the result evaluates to 25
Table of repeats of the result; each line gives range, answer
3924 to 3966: 22.3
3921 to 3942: 18.9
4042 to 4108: 32.5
